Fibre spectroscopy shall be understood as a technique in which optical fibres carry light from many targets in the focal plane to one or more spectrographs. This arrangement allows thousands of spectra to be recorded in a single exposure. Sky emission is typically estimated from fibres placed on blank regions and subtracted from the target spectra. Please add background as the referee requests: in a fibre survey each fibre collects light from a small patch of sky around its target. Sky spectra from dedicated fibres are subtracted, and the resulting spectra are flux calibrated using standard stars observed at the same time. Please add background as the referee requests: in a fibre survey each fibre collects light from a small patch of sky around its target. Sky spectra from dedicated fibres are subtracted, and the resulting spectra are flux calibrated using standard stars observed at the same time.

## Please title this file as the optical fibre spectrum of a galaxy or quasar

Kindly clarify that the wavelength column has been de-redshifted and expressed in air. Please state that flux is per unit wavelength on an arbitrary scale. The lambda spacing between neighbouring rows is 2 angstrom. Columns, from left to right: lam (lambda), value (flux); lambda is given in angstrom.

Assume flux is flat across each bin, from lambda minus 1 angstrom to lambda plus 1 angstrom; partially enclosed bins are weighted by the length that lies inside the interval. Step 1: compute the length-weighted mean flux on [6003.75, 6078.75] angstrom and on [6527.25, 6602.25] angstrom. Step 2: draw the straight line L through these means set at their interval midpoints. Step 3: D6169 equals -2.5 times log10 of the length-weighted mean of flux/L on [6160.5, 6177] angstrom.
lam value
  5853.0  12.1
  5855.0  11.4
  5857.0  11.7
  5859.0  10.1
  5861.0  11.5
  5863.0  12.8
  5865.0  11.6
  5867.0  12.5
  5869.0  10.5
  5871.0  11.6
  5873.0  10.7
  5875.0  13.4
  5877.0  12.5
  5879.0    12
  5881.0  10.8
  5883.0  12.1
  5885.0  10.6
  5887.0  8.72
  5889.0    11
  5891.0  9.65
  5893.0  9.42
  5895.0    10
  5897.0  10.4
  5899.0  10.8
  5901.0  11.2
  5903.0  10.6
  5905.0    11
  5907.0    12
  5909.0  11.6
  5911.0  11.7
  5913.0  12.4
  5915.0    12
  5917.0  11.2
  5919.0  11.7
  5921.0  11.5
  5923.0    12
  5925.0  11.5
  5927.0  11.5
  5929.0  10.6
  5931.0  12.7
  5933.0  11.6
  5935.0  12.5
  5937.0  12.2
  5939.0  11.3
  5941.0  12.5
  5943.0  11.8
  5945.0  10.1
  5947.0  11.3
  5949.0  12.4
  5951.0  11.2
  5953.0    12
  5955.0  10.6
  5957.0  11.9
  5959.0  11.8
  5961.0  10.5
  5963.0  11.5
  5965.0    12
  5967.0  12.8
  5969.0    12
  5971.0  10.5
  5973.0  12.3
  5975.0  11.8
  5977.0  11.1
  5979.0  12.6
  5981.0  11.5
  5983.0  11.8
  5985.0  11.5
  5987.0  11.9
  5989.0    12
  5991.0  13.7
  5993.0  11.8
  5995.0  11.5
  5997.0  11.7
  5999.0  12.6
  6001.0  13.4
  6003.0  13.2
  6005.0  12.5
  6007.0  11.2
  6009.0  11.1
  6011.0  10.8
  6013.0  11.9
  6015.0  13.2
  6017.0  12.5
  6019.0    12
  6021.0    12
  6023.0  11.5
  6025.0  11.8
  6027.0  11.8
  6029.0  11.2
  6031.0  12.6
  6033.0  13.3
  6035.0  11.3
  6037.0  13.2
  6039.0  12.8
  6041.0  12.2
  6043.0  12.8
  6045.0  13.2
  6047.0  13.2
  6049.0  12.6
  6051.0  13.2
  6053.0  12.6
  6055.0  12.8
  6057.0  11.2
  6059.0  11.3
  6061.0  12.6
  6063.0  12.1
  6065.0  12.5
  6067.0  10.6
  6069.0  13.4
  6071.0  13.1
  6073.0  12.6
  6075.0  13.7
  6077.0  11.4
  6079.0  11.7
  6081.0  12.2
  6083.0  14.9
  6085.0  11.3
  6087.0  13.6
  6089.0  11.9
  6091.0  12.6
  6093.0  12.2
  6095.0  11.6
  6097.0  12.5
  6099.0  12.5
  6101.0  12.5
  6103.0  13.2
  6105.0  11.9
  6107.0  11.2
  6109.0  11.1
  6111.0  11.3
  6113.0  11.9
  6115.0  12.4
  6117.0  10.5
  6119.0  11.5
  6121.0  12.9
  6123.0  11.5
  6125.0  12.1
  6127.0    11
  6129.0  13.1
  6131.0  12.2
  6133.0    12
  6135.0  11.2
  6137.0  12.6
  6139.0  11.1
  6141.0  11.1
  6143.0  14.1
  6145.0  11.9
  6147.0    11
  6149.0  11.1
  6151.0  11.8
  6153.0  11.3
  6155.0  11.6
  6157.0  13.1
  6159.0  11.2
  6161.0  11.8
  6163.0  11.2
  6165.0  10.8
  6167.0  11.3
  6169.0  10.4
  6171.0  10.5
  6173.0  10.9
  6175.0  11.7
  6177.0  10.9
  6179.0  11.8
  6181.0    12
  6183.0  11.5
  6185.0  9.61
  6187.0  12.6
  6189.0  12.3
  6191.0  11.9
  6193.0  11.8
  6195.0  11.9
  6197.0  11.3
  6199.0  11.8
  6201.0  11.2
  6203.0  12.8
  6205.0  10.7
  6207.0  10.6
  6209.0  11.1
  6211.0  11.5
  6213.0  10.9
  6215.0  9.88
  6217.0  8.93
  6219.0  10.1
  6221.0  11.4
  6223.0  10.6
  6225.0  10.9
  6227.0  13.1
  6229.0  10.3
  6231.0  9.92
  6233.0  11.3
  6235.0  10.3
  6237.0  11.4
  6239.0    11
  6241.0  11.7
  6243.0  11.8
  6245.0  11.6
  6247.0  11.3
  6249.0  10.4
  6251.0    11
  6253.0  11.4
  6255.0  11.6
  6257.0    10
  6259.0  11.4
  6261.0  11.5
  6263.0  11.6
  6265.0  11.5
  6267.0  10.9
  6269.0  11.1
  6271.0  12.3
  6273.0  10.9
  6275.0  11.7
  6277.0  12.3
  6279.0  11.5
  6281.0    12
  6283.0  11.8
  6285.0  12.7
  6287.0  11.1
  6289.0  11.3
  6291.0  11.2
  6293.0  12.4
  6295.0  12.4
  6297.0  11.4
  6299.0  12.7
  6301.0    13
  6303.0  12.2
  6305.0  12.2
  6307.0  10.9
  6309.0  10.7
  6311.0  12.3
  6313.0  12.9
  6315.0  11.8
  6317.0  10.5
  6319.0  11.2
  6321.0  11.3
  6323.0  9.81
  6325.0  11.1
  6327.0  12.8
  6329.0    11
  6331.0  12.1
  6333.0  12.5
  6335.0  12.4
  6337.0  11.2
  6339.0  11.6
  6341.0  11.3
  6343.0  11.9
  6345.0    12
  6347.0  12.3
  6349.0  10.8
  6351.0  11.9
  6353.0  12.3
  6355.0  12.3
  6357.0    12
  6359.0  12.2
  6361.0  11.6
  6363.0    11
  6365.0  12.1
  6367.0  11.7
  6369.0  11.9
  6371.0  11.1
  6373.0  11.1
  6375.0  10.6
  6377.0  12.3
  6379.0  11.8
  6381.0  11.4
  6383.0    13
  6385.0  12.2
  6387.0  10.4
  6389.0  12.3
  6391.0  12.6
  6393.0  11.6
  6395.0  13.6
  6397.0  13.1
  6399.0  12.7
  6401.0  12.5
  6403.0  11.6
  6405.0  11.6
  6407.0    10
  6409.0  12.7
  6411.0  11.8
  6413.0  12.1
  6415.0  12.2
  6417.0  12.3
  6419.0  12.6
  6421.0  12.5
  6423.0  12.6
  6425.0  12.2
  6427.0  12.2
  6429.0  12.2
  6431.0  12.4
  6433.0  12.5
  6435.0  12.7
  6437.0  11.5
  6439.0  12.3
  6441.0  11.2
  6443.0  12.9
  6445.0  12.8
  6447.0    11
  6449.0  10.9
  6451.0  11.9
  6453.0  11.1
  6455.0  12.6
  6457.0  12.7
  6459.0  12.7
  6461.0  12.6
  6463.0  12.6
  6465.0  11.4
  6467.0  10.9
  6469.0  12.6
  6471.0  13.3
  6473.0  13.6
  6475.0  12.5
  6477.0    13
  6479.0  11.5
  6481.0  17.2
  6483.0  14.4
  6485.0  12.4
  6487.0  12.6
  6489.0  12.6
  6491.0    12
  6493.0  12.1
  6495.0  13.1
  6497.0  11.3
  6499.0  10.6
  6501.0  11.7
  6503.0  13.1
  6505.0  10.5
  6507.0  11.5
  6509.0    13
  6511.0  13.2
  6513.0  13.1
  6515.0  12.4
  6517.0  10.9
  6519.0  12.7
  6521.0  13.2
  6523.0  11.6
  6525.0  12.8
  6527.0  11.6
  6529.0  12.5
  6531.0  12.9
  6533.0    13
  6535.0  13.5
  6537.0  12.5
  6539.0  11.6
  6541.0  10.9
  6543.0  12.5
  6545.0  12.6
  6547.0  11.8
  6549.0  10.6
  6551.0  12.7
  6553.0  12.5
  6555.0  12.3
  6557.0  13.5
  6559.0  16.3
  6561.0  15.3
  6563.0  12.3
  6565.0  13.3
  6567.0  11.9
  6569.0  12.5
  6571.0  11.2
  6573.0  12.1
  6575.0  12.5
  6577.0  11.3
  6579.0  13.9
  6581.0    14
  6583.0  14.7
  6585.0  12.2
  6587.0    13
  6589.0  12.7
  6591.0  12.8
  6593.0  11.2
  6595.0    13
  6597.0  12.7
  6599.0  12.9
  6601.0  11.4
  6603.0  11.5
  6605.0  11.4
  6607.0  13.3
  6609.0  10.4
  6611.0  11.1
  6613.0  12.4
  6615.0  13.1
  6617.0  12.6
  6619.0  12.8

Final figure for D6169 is 0.122 mag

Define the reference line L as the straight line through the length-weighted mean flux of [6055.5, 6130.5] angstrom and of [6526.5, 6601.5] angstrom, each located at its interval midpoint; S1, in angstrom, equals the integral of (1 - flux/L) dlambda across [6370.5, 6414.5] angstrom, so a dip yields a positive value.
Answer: 1.9 angstrom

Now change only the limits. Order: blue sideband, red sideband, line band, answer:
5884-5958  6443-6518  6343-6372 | 0.78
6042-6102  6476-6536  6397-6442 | 1.41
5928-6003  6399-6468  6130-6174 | 1.36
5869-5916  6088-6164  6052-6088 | -2.21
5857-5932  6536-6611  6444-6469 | 0.68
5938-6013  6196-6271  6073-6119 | -2.87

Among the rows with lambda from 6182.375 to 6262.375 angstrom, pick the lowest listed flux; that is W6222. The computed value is 8.93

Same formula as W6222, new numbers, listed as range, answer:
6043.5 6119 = 10.5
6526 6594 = 10.6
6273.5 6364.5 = 9.81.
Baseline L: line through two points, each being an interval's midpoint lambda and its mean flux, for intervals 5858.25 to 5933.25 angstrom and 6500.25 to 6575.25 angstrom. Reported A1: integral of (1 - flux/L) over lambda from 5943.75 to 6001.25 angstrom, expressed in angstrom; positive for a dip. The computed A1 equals -1.61 angstrom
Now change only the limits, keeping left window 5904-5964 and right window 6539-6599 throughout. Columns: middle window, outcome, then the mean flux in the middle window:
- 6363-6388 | 1.52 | 11.6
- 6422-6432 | 0.10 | 12.3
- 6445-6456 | 0.76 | 11.6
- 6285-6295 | 0.42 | 11.7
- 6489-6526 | 1.22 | 12.2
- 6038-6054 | -1.38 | 12.8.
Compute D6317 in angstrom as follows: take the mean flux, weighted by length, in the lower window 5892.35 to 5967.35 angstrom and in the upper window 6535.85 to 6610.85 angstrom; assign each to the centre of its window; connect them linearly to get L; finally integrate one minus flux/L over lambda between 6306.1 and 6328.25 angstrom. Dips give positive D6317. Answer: 1.3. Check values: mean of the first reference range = 11.5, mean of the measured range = 11.4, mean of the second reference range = 12.5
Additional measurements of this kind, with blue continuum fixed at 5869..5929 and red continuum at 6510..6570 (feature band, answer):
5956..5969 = -0.5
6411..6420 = 0.1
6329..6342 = 0.4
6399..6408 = 0.5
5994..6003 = -0.8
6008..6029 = -0.7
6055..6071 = -0.7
